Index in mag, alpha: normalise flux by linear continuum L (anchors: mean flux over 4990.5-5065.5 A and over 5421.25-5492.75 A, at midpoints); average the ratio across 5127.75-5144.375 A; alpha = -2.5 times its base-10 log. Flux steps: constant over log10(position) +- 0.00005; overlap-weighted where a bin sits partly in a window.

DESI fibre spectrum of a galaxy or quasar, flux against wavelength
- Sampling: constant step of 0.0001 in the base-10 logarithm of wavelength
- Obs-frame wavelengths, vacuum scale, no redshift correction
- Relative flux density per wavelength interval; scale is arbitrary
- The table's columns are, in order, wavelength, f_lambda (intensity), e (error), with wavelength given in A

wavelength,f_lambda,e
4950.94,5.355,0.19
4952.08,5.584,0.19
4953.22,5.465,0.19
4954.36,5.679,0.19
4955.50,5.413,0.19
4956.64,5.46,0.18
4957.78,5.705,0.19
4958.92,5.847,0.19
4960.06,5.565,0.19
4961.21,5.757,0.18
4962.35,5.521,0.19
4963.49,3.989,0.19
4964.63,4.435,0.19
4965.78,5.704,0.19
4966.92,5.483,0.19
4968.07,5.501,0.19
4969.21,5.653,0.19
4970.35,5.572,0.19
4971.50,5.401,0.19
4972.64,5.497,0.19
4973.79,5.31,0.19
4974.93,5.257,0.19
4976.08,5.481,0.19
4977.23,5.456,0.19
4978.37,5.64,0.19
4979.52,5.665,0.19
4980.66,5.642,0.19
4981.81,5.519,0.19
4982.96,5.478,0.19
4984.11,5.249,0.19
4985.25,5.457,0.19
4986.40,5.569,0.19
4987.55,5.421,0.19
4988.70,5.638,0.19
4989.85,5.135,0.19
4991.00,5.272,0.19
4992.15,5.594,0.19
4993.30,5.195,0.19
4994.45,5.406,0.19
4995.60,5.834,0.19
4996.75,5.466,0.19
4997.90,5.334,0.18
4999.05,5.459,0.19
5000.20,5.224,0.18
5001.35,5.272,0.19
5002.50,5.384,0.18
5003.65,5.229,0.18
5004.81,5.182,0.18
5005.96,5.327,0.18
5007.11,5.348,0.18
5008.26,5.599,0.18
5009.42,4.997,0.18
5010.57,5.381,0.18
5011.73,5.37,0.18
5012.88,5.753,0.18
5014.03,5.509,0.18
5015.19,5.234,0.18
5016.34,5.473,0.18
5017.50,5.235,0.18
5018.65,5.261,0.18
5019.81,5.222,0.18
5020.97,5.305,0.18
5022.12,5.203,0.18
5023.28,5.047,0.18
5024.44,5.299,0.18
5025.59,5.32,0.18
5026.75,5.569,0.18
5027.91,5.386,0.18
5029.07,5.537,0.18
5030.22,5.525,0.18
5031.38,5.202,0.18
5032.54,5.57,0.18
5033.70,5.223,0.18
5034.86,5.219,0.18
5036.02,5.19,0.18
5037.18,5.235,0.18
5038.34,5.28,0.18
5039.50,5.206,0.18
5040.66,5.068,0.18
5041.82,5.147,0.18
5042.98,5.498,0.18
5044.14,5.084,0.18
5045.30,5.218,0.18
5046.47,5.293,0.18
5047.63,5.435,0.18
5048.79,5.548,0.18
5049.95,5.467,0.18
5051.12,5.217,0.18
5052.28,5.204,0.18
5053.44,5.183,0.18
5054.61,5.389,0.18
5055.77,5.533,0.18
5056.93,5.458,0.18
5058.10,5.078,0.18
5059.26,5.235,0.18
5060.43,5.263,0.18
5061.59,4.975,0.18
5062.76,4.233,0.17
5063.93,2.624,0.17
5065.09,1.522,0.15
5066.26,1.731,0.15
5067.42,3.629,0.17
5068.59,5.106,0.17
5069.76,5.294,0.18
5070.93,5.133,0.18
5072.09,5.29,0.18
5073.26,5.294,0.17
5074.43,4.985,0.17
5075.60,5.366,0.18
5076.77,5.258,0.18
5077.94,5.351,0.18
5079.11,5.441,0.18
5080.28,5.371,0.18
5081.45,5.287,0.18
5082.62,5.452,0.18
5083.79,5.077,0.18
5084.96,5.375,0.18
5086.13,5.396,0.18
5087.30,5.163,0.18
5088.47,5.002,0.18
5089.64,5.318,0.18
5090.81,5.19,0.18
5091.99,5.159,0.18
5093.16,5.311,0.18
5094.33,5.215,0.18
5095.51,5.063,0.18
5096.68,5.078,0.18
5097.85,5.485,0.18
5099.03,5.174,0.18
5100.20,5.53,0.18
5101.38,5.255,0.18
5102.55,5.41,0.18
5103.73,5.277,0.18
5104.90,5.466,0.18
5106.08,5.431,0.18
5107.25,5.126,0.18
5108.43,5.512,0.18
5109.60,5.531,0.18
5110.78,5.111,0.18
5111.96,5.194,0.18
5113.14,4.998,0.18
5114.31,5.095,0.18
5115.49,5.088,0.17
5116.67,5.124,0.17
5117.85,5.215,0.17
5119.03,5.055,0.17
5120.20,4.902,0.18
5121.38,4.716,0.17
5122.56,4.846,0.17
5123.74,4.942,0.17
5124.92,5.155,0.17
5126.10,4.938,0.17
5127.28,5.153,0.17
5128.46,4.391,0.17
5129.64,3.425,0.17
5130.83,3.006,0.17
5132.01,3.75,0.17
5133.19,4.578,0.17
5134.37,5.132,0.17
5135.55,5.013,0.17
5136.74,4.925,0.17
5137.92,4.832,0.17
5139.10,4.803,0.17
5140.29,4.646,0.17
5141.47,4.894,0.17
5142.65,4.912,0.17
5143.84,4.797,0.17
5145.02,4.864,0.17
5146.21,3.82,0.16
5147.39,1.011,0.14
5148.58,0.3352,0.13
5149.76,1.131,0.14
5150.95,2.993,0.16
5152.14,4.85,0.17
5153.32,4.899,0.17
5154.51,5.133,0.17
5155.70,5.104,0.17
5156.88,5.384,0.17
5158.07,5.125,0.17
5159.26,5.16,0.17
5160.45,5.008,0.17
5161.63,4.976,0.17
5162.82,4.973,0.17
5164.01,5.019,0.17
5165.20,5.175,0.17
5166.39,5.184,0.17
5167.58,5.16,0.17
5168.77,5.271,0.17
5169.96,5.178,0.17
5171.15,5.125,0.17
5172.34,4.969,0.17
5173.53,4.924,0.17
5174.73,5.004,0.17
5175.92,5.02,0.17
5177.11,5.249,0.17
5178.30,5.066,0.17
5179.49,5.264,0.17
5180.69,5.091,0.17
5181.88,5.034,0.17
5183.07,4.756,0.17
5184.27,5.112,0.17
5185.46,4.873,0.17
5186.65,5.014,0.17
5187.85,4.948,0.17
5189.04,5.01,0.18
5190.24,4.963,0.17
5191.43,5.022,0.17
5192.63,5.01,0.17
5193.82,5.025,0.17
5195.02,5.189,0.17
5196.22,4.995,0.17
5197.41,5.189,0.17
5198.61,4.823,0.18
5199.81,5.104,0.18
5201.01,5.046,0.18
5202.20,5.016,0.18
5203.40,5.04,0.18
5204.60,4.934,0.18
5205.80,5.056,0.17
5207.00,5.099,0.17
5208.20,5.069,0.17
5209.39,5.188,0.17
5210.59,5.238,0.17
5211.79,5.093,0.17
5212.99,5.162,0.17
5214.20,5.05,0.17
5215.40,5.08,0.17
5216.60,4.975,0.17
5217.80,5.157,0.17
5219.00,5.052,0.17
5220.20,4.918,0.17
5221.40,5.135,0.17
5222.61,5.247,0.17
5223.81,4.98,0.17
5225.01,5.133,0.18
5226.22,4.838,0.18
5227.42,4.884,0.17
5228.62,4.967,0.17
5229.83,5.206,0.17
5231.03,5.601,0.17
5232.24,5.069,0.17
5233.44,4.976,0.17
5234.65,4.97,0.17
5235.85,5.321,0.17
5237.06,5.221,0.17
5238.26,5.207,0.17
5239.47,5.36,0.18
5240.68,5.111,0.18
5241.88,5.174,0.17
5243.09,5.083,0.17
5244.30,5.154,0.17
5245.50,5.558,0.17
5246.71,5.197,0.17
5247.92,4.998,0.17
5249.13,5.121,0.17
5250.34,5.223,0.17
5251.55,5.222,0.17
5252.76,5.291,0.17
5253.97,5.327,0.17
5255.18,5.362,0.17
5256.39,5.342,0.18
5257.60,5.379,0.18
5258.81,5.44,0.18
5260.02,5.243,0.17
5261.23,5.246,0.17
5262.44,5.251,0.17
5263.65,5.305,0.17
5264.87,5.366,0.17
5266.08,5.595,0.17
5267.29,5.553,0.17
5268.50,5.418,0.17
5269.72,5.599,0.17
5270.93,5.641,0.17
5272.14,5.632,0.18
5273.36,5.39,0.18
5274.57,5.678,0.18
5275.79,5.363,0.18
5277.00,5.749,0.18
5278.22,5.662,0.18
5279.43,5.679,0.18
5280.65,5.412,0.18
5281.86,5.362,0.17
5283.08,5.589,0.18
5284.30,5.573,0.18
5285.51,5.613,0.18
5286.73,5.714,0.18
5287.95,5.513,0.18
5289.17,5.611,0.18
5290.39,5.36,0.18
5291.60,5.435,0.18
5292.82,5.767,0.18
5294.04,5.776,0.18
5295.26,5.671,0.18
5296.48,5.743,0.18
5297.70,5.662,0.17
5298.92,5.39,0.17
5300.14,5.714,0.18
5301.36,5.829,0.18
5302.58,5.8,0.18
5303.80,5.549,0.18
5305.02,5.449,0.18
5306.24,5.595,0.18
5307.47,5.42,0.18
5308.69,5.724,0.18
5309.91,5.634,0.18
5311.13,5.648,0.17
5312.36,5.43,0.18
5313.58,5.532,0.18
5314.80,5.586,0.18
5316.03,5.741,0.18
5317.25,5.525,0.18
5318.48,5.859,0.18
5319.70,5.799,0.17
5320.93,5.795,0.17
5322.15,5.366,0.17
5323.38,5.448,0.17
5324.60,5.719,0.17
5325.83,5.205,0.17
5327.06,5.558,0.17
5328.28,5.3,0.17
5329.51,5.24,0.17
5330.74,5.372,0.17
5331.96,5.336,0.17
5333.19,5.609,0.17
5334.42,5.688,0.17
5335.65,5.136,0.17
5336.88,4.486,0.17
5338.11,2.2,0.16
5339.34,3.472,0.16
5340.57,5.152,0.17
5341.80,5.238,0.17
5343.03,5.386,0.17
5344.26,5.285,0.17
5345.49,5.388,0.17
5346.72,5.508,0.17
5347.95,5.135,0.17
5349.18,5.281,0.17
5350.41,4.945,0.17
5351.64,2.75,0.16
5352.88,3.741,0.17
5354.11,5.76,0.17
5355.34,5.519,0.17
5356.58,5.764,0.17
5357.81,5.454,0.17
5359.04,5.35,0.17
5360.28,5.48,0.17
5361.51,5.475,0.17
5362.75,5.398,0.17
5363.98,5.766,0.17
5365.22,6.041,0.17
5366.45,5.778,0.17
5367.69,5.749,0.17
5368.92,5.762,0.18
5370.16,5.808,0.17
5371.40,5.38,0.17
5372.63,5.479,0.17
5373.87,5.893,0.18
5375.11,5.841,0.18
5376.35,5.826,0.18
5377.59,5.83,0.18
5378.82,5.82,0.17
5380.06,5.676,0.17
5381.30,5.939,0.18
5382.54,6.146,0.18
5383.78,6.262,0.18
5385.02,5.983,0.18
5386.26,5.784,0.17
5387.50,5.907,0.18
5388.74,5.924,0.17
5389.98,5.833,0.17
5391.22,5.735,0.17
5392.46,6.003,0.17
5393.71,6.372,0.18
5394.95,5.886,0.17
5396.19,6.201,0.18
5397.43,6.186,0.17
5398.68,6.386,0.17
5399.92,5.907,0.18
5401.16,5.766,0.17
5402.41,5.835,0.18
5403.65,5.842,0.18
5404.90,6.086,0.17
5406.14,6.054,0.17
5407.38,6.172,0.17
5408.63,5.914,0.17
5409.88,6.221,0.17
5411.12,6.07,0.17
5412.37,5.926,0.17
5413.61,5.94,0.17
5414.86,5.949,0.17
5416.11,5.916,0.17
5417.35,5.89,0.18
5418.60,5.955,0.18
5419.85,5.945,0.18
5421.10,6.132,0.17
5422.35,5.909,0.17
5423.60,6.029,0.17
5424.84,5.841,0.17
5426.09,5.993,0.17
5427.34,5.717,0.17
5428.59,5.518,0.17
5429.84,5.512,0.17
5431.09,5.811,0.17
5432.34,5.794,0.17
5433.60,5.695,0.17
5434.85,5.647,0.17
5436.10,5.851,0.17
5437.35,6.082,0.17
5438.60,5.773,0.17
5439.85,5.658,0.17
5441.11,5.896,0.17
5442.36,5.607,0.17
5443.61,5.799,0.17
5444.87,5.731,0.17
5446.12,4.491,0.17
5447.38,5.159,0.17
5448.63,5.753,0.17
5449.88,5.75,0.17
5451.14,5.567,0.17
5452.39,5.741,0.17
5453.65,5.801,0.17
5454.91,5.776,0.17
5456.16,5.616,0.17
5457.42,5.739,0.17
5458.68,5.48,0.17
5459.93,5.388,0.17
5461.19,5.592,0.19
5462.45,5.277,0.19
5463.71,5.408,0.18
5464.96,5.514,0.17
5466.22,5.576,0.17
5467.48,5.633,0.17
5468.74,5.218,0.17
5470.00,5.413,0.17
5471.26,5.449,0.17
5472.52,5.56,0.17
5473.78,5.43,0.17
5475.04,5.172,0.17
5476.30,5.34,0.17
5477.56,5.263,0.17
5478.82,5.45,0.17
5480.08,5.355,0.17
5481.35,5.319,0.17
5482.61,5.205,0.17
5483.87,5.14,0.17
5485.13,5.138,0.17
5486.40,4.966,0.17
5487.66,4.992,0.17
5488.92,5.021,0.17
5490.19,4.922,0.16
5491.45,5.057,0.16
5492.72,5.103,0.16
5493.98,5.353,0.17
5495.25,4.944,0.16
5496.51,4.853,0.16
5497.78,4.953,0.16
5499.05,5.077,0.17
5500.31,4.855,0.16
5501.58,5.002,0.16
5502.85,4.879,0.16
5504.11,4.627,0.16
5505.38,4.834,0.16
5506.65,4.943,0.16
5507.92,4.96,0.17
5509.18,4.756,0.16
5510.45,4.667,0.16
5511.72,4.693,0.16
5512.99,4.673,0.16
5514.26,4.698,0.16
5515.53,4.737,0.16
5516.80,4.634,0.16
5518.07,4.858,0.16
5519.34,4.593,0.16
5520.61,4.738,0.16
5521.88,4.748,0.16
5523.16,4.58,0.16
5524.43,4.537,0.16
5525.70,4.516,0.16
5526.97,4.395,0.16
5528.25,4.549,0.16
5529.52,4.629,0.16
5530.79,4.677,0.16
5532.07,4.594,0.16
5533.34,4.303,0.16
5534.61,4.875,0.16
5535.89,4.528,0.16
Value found 0.17 mag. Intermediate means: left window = 5.22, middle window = 4.51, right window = 5.51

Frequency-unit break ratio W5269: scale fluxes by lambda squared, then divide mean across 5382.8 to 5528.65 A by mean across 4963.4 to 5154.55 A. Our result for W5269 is 1.3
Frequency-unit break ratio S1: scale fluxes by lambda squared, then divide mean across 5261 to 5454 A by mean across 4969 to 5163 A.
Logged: 1.25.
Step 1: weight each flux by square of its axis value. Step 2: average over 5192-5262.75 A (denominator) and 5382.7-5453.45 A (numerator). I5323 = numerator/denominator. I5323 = 1.22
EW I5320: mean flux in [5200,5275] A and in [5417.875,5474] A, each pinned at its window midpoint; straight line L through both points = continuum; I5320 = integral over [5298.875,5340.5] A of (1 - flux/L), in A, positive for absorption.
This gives 0.2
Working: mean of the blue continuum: 5.21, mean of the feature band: 5.35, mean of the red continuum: 5.65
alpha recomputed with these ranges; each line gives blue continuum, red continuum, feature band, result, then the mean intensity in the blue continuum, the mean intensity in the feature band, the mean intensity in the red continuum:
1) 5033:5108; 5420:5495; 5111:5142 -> 0.08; 5.07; 4.77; 5.51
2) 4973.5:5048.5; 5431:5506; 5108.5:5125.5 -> 0.06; 5.36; 5.08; 5.37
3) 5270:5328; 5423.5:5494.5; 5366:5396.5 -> -0.06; 5.59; 5.87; 5.49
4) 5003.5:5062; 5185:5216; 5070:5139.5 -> 0.03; 5.31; 5.07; 5.05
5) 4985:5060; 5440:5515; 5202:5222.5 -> 0.05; 5.34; 5.08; 5.25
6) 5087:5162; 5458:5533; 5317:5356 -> -0.04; 4.75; 5.1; 5.01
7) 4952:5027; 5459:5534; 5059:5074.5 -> 0.24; 5.4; 4.27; 5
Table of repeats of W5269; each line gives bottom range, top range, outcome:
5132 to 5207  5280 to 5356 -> 1.19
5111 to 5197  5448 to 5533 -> 1.22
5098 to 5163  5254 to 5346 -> 1.24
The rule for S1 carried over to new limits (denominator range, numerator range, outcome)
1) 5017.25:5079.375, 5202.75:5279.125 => 1.12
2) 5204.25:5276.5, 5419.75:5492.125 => 1.14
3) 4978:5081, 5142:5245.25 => 1.01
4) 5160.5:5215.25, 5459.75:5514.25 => 1.13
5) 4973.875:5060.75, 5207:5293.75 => 1.08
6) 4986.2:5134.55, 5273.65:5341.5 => 1.17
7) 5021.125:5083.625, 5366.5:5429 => 1.34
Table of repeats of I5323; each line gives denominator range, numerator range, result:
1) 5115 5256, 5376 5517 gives 1.25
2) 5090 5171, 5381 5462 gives 1.37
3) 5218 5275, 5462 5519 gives 1.06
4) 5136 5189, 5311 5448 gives 1.31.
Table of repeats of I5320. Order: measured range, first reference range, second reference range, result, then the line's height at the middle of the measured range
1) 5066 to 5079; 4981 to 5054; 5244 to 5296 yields 1.2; 5.37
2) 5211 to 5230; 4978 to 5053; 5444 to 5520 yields 0.8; 5.28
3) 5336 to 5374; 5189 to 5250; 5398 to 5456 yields 2.9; 5.57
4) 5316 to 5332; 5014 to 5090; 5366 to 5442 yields 0.5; 5.71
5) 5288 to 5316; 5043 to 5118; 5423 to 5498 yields -1.6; 5.3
